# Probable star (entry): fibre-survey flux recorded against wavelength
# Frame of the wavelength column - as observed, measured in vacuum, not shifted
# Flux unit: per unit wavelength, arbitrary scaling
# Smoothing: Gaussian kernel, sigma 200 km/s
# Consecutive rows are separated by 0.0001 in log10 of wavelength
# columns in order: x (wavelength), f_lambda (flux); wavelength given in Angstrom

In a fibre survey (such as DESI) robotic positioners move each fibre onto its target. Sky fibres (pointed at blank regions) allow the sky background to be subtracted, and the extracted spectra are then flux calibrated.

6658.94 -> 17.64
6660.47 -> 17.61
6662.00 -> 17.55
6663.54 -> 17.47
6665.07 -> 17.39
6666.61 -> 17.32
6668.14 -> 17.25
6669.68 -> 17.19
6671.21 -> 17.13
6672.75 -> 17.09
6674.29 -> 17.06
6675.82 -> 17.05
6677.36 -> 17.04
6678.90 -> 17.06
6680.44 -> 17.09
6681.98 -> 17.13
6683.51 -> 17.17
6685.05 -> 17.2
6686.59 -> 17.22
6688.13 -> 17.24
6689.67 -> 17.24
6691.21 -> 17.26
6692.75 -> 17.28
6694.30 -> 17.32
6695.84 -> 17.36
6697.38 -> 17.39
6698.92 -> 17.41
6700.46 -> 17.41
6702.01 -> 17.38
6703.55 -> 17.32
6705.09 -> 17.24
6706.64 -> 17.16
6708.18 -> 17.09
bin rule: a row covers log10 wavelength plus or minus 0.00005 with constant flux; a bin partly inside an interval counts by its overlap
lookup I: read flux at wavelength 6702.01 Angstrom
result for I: 17.38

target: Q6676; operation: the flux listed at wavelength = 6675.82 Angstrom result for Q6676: 17.05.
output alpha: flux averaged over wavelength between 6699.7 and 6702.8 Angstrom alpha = 17.4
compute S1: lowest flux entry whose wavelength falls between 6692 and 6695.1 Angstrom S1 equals 17.28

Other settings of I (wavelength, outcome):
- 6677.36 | 17.04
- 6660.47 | 17.61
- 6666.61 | 17.32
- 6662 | 17.55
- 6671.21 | 17.13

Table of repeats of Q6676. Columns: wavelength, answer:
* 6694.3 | 17.32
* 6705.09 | 17.24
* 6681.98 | 17.13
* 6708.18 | 17.09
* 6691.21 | 17.26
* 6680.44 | 17.09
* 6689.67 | 17.24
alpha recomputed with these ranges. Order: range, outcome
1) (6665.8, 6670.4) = 17.2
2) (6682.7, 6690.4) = 17.2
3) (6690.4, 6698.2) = 17.3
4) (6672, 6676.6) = 17.1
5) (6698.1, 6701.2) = 17.4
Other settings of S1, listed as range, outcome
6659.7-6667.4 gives 17.32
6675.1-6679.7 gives 17.04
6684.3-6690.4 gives 17.2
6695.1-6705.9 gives 17.24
